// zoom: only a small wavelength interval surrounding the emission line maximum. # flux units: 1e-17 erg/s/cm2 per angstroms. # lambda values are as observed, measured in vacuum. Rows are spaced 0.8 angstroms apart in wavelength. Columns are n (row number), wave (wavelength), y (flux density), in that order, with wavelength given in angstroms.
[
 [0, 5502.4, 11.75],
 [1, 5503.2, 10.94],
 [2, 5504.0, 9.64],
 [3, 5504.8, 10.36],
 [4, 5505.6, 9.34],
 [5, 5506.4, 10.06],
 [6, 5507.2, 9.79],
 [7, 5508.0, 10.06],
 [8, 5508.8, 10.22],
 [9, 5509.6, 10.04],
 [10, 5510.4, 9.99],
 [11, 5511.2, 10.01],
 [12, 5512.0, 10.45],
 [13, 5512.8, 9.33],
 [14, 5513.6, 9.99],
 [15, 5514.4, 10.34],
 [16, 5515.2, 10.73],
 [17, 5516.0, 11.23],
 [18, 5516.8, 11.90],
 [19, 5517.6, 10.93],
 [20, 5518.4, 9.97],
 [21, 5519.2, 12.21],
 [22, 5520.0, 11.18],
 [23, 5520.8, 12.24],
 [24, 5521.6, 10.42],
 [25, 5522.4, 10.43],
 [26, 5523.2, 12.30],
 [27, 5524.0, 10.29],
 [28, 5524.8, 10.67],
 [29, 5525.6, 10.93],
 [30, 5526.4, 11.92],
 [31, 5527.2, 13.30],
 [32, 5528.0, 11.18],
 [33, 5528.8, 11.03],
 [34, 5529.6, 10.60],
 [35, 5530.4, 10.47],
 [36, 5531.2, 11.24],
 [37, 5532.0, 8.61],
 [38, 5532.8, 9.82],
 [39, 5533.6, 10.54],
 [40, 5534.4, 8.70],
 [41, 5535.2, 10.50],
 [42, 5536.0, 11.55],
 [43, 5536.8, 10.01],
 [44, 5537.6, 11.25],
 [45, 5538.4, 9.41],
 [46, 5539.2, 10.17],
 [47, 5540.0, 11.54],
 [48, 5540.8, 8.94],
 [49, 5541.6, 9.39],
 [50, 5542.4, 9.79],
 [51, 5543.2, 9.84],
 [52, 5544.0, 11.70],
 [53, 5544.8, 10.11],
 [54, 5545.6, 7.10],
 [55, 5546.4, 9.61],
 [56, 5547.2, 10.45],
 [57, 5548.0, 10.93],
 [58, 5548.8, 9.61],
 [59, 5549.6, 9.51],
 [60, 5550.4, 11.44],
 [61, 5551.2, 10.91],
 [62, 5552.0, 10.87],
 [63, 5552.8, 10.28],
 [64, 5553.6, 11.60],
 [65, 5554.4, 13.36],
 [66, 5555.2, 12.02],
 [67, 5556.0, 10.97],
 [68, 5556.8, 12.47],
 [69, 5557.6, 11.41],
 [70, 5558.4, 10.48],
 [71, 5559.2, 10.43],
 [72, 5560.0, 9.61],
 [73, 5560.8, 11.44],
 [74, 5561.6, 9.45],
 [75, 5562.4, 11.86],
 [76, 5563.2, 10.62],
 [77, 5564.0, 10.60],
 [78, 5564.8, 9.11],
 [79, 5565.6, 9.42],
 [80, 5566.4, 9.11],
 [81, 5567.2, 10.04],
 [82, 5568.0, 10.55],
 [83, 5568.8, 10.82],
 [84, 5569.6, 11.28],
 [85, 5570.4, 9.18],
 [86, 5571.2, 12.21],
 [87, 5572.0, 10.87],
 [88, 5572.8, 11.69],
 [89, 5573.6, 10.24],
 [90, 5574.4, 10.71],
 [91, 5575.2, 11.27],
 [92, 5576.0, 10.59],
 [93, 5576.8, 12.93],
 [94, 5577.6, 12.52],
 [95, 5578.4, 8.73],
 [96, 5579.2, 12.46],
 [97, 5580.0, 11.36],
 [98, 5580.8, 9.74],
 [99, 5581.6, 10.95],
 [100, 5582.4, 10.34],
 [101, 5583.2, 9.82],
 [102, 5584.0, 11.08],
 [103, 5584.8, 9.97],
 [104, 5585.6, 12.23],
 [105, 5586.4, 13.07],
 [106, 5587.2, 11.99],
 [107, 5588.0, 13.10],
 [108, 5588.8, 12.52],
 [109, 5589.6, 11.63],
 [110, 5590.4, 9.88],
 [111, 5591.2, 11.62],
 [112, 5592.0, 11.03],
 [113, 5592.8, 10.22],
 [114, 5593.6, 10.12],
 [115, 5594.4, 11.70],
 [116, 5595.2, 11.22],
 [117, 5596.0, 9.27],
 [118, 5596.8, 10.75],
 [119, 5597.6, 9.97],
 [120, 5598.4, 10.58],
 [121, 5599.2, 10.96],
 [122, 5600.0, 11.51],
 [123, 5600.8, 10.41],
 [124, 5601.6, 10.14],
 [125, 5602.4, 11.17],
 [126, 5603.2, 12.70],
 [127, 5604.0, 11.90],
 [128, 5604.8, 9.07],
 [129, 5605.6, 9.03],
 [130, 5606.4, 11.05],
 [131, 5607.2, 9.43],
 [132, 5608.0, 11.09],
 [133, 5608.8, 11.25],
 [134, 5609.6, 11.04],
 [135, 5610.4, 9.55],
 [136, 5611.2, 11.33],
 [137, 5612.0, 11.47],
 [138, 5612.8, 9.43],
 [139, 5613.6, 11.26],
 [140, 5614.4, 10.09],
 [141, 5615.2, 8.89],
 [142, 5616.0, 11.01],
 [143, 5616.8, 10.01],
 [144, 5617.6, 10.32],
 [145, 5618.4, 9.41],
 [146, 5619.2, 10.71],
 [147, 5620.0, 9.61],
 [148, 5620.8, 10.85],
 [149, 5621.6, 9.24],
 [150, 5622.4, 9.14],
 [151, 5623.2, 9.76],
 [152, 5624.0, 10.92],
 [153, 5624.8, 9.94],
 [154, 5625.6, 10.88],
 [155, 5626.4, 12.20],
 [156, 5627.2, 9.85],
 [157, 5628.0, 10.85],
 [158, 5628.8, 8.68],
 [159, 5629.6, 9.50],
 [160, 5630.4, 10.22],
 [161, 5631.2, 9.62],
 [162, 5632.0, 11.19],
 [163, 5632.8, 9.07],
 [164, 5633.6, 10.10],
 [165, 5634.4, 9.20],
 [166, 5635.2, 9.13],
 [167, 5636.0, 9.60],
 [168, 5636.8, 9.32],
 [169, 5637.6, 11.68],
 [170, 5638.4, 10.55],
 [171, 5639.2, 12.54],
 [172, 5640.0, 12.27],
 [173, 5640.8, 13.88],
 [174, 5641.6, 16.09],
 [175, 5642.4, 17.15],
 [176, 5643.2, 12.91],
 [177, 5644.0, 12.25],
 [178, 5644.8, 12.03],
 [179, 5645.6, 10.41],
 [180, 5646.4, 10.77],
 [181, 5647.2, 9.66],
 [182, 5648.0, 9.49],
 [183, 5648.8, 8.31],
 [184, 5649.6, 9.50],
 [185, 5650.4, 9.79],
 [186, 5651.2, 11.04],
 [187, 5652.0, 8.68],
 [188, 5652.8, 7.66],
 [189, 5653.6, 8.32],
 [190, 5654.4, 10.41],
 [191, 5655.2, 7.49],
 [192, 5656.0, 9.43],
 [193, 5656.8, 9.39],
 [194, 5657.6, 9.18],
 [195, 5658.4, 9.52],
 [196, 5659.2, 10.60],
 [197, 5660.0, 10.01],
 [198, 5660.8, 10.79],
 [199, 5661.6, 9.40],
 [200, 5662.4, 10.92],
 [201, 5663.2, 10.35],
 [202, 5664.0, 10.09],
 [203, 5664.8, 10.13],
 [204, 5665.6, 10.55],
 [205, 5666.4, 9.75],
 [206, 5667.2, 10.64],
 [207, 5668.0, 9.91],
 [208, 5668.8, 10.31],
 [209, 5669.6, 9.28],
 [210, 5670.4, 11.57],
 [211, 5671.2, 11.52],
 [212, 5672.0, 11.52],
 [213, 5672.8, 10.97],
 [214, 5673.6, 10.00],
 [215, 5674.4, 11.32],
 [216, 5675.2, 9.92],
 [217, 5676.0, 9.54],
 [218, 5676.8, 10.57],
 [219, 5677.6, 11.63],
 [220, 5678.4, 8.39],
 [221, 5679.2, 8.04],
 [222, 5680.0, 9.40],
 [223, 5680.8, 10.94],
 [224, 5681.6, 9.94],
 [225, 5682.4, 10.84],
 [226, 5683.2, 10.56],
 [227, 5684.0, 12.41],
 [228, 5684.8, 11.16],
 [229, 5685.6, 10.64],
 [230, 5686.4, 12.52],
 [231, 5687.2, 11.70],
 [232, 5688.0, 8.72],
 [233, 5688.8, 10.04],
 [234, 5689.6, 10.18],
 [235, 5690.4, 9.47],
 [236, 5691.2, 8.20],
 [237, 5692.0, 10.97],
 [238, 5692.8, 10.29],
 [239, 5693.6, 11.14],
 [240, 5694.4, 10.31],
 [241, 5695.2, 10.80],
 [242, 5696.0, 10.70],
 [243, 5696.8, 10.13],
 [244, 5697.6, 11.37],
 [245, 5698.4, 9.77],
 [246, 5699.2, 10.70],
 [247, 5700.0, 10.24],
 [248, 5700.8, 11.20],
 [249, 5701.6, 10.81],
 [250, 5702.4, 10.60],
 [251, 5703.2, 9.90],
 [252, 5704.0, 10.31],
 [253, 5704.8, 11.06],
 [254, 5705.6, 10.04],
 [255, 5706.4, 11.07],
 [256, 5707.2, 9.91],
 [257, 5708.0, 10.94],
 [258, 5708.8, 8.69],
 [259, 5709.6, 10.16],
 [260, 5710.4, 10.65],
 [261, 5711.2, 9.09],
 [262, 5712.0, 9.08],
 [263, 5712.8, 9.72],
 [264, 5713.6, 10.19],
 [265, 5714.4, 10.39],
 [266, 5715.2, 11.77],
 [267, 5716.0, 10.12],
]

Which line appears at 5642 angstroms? [O III]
